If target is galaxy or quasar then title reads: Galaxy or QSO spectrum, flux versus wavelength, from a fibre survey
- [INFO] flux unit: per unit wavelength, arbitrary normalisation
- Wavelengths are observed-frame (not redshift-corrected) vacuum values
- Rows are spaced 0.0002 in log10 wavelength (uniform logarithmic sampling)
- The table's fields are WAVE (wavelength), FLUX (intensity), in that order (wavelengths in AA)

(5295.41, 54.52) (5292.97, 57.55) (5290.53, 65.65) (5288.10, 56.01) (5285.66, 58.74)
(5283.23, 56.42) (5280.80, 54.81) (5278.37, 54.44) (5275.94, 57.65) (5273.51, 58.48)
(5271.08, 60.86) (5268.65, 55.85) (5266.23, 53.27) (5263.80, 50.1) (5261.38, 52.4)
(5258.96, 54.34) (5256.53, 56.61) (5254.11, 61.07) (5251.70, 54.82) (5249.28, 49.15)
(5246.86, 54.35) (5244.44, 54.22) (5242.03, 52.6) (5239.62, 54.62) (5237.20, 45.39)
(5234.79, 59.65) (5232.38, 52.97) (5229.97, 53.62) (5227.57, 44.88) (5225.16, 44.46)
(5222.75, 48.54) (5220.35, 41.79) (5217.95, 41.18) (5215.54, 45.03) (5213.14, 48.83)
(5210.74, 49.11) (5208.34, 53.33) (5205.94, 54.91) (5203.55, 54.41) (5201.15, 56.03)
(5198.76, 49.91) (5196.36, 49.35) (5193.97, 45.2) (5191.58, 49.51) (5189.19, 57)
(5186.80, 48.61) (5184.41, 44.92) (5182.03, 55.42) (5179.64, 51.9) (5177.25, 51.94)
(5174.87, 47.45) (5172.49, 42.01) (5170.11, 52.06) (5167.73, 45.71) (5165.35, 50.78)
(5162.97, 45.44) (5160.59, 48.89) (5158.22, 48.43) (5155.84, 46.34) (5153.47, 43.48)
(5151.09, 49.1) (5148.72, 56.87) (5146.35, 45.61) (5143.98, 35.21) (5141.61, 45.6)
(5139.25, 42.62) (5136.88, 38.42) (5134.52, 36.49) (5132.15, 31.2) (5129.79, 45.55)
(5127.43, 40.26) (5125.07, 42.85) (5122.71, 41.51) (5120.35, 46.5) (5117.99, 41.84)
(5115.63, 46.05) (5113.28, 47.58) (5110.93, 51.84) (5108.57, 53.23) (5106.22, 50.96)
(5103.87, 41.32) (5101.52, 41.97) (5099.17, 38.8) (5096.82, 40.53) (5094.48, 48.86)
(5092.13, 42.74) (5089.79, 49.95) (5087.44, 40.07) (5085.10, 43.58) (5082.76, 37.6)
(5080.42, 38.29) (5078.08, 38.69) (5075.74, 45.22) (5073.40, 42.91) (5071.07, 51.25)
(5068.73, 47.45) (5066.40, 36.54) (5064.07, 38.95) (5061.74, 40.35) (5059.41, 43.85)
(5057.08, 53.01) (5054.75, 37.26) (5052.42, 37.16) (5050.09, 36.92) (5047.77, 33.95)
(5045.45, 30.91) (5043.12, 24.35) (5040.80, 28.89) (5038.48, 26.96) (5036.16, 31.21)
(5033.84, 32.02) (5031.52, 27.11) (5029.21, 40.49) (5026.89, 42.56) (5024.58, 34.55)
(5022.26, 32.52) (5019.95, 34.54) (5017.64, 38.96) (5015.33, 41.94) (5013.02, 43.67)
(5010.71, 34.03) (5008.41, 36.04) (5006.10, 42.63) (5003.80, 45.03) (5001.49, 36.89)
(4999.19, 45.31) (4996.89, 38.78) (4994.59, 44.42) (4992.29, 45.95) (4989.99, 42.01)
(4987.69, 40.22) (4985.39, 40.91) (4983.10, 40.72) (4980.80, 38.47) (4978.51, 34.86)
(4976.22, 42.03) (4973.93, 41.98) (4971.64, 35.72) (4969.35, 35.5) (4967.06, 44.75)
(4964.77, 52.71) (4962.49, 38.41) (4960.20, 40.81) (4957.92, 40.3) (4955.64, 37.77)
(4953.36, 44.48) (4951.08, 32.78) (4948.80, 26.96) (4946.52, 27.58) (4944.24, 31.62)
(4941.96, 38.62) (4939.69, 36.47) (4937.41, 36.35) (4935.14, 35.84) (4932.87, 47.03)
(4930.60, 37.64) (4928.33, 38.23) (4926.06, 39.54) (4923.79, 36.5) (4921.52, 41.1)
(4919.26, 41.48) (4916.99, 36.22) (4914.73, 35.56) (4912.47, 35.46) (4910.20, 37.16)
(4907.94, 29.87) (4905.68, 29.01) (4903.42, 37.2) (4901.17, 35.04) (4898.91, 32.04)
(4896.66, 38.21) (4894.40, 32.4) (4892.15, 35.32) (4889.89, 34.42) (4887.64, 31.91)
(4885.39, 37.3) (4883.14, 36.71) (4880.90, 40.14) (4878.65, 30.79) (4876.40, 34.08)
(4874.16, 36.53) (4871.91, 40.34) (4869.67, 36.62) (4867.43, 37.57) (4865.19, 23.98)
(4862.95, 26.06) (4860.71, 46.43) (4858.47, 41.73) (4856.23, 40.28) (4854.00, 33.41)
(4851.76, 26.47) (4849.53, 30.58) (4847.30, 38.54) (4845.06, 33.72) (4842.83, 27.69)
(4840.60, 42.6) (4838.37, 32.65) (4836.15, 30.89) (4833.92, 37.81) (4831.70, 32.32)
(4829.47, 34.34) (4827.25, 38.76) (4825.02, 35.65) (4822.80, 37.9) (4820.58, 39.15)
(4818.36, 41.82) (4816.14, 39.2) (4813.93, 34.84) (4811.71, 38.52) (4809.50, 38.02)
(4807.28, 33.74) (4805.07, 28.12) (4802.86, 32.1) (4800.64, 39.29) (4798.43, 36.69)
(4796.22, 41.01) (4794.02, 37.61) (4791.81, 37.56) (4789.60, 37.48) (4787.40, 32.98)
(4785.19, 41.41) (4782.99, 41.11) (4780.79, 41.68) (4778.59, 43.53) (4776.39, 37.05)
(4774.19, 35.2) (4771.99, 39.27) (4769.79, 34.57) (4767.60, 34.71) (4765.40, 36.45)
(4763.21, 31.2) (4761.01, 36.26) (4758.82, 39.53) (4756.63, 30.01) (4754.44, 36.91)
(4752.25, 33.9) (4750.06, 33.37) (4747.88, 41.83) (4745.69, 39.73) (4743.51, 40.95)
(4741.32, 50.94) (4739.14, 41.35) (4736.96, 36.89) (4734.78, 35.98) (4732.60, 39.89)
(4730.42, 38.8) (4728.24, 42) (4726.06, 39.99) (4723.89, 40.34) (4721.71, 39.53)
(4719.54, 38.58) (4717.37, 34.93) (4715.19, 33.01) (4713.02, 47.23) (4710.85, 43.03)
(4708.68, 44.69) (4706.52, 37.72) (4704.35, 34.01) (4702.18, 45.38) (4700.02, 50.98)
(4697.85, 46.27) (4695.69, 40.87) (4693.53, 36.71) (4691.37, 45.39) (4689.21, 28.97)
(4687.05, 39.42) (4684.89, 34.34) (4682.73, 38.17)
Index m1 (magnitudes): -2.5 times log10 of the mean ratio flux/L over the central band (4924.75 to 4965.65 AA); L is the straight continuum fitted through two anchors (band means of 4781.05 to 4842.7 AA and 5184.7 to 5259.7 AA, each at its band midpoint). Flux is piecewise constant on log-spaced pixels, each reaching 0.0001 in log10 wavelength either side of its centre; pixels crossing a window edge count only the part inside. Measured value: 0.10 mag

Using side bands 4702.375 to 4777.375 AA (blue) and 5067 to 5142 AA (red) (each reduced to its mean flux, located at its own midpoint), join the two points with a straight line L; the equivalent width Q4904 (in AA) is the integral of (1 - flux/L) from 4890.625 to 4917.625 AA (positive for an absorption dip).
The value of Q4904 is 4.1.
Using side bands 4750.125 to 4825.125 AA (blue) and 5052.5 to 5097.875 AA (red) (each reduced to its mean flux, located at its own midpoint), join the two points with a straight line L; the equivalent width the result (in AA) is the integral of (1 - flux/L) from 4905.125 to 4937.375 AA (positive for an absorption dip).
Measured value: 1.92 AA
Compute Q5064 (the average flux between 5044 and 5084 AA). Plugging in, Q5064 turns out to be 40.5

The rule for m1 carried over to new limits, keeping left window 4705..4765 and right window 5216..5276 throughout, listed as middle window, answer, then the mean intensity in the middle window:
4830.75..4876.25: 0.202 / 34.8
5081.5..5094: 0.120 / 43.1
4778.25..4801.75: 0.034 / 39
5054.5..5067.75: 0.130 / 42.1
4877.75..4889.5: 0.203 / 35.4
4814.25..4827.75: 0.069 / 38.5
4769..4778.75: 0.066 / 37.5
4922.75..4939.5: 0.141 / 38.6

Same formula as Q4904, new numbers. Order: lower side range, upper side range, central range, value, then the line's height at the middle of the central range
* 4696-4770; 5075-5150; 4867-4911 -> 6.3 AA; 40.9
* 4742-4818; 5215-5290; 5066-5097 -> 2.6 AA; 47.3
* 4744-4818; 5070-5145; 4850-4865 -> 1.4 AA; 38.4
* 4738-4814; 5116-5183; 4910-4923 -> 0.8 AA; 40.4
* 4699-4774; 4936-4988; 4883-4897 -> 1.3 AA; 38.4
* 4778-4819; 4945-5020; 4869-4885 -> 0.8 AA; 38.5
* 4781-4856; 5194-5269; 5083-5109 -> 1.2 AA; 46.3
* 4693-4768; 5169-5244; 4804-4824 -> 2.1 AA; 41.2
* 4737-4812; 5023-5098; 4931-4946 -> 0.4 AA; 38.3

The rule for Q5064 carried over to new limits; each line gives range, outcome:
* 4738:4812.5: 37.5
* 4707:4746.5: 40.4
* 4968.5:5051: 37.3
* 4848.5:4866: 33.8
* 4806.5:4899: 35.6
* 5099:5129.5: 45.2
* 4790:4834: 36.7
